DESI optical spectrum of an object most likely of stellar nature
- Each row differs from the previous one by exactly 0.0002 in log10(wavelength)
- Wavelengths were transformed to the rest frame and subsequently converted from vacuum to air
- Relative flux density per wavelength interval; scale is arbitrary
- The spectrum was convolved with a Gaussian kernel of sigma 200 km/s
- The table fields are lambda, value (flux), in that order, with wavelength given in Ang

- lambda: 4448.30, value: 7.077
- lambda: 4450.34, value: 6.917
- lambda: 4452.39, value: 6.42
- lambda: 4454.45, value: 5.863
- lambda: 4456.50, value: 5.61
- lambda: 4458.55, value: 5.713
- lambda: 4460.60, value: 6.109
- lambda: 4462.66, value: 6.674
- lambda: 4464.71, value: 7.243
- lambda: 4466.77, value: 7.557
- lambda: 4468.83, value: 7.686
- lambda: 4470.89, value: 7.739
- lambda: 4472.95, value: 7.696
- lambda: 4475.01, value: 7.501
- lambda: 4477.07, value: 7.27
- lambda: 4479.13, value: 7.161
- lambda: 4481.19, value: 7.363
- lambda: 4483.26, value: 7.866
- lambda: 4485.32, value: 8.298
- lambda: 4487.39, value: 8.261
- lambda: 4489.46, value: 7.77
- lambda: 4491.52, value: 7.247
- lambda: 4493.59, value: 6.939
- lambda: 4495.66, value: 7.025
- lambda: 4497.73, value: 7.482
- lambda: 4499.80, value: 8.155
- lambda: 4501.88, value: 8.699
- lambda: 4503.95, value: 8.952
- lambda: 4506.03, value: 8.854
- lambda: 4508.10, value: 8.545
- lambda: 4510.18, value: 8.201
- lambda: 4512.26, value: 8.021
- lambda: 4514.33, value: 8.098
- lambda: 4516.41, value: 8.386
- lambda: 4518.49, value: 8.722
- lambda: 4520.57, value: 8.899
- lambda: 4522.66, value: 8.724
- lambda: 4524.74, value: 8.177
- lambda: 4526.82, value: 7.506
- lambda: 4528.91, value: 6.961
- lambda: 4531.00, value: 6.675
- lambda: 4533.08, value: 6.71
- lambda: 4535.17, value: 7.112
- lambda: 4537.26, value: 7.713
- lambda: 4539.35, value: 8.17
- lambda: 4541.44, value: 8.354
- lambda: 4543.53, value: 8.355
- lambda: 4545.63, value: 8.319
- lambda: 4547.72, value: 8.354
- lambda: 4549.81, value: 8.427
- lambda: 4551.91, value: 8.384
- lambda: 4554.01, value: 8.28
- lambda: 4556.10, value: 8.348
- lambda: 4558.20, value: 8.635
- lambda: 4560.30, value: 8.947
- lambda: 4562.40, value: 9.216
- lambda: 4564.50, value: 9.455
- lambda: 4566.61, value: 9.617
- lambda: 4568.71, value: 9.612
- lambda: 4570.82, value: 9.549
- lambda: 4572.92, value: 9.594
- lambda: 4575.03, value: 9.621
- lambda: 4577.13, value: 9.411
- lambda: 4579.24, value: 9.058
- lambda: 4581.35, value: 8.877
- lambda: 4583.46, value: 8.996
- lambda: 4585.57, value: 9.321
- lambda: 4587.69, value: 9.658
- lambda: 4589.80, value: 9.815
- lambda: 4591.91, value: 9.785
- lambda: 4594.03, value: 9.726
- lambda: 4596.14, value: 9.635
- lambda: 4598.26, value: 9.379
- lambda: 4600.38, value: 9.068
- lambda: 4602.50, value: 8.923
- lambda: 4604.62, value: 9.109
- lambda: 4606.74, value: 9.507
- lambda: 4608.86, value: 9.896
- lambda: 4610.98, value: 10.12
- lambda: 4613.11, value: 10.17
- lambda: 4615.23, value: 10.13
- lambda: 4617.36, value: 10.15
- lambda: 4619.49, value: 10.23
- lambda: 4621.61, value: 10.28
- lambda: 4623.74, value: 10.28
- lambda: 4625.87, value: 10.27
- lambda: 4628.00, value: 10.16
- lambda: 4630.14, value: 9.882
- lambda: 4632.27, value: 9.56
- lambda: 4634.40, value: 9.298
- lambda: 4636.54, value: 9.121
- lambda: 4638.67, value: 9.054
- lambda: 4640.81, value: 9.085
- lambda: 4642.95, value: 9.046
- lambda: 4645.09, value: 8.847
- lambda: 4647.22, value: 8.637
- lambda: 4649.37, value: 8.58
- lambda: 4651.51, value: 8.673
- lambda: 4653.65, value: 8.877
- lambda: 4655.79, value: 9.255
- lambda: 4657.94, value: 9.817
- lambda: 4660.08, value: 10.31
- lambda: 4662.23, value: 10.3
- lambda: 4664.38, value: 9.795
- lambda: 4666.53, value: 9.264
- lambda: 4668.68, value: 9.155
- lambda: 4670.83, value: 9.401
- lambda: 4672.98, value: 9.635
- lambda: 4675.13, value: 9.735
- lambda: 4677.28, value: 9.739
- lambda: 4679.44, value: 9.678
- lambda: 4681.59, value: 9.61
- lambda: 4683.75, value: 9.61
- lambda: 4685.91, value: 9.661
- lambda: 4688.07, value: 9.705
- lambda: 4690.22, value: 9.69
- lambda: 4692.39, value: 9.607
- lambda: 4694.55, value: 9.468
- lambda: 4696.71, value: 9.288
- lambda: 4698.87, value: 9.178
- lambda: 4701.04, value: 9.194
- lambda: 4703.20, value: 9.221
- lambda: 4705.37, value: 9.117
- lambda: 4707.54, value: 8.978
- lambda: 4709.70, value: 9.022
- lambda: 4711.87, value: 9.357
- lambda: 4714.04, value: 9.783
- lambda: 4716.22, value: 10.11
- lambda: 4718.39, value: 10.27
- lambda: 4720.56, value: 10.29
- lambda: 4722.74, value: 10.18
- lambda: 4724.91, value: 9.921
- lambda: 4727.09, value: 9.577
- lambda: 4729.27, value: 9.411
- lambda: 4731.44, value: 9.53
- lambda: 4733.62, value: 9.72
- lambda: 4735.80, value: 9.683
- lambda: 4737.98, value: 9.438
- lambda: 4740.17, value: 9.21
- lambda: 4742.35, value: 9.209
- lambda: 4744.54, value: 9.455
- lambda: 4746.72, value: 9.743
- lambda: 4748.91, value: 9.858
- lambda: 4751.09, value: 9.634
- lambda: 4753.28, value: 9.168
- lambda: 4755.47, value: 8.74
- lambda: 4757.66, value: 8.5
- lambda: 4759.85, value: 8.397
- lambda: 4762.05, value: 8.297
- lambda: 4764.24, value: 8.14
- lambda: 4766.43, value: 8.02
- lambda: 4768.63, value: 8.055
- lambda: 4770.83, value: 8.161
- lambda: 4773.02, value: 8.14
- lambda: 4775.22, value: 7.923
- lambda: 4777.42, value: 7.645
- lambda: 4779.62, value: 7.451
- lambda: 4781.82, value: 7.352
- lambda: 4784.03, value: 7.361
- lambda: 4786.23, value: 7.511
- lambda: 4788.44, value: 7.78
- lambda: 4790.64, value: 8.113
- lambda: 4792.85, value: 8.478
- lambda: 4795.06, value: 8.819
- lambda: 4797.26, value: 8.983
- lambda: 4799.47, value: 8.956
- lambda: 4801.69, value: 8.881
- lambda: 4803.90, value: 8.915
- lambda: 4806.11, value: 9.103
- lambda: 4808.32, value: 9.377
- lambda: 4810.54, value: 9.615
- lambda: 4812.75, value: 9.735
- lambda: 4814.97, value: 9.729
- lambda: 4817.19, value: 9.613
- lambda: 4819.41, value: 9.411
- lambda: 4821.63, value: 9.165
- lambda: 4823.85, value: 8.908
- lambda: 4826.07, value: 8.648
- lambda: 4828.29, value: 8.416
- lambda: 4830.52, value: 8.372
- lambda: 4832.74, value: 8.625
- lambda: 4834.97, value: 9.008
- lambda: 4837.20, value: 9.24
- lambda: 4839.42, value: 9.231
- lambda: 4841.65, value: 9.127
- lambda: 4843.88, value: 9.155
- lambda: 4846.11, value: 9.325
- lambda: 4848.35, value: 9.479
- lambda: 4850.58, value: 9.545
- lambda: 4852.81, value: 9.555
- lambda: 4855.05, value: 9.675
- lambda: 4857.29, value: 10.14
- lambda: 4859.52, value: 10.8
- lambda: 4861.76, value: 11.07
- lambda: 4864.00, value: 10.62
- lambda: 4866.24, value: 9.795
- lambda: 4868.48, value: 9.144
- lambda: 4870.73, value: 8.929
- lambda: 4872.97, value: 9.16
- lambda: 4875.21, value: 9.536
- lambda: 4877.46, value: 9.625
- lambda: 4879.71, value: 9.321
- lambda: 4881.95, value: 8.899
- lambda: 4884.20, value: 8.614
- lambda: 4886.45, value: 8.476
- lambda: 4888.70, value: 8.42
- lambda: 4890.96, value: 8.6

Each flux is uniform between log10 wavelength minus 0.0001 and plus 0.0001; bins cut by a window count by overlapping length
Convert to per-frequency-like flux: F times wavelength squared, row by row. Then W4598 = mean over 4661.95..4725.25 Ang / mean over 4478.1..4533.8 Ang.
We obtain 1.3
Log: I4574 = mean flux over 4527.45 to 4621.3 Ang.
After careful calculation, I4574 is 8.99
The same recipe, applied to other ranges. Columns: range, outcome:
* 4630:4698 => 9.41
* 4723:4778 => 8.97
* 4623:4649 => 9.4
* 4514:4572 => 8.35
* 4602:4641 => 9.78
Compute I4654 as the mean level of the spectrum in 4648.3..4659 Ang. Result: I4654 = 9.04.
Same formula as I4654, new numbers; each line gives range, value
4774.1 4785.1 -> 7.54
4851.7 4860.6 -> 10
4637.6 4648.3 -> 8.93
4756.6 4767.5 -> 8.27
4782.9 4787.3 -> 7.43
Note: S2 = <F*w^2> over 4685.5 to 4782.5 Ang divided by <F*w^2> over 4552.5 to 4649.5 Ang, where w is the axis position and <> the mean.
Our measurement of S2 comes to 1.02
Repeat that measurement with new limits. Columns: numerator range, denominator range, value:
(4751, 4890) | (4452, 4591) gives 1.25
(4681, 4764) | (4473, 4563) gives 1.28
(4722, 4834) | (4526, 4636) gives 1.06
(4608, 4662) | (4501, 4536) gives 1.25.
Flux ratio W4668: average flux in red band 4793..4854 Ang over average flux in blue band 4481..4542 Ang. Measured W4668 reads 1.2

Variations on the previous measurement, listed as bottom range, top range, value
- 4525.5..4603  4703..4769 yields 1.06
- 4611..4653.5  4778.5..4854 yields 0.93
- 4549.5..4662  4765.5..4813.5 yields 0.89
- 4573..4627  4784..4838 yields 0.92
